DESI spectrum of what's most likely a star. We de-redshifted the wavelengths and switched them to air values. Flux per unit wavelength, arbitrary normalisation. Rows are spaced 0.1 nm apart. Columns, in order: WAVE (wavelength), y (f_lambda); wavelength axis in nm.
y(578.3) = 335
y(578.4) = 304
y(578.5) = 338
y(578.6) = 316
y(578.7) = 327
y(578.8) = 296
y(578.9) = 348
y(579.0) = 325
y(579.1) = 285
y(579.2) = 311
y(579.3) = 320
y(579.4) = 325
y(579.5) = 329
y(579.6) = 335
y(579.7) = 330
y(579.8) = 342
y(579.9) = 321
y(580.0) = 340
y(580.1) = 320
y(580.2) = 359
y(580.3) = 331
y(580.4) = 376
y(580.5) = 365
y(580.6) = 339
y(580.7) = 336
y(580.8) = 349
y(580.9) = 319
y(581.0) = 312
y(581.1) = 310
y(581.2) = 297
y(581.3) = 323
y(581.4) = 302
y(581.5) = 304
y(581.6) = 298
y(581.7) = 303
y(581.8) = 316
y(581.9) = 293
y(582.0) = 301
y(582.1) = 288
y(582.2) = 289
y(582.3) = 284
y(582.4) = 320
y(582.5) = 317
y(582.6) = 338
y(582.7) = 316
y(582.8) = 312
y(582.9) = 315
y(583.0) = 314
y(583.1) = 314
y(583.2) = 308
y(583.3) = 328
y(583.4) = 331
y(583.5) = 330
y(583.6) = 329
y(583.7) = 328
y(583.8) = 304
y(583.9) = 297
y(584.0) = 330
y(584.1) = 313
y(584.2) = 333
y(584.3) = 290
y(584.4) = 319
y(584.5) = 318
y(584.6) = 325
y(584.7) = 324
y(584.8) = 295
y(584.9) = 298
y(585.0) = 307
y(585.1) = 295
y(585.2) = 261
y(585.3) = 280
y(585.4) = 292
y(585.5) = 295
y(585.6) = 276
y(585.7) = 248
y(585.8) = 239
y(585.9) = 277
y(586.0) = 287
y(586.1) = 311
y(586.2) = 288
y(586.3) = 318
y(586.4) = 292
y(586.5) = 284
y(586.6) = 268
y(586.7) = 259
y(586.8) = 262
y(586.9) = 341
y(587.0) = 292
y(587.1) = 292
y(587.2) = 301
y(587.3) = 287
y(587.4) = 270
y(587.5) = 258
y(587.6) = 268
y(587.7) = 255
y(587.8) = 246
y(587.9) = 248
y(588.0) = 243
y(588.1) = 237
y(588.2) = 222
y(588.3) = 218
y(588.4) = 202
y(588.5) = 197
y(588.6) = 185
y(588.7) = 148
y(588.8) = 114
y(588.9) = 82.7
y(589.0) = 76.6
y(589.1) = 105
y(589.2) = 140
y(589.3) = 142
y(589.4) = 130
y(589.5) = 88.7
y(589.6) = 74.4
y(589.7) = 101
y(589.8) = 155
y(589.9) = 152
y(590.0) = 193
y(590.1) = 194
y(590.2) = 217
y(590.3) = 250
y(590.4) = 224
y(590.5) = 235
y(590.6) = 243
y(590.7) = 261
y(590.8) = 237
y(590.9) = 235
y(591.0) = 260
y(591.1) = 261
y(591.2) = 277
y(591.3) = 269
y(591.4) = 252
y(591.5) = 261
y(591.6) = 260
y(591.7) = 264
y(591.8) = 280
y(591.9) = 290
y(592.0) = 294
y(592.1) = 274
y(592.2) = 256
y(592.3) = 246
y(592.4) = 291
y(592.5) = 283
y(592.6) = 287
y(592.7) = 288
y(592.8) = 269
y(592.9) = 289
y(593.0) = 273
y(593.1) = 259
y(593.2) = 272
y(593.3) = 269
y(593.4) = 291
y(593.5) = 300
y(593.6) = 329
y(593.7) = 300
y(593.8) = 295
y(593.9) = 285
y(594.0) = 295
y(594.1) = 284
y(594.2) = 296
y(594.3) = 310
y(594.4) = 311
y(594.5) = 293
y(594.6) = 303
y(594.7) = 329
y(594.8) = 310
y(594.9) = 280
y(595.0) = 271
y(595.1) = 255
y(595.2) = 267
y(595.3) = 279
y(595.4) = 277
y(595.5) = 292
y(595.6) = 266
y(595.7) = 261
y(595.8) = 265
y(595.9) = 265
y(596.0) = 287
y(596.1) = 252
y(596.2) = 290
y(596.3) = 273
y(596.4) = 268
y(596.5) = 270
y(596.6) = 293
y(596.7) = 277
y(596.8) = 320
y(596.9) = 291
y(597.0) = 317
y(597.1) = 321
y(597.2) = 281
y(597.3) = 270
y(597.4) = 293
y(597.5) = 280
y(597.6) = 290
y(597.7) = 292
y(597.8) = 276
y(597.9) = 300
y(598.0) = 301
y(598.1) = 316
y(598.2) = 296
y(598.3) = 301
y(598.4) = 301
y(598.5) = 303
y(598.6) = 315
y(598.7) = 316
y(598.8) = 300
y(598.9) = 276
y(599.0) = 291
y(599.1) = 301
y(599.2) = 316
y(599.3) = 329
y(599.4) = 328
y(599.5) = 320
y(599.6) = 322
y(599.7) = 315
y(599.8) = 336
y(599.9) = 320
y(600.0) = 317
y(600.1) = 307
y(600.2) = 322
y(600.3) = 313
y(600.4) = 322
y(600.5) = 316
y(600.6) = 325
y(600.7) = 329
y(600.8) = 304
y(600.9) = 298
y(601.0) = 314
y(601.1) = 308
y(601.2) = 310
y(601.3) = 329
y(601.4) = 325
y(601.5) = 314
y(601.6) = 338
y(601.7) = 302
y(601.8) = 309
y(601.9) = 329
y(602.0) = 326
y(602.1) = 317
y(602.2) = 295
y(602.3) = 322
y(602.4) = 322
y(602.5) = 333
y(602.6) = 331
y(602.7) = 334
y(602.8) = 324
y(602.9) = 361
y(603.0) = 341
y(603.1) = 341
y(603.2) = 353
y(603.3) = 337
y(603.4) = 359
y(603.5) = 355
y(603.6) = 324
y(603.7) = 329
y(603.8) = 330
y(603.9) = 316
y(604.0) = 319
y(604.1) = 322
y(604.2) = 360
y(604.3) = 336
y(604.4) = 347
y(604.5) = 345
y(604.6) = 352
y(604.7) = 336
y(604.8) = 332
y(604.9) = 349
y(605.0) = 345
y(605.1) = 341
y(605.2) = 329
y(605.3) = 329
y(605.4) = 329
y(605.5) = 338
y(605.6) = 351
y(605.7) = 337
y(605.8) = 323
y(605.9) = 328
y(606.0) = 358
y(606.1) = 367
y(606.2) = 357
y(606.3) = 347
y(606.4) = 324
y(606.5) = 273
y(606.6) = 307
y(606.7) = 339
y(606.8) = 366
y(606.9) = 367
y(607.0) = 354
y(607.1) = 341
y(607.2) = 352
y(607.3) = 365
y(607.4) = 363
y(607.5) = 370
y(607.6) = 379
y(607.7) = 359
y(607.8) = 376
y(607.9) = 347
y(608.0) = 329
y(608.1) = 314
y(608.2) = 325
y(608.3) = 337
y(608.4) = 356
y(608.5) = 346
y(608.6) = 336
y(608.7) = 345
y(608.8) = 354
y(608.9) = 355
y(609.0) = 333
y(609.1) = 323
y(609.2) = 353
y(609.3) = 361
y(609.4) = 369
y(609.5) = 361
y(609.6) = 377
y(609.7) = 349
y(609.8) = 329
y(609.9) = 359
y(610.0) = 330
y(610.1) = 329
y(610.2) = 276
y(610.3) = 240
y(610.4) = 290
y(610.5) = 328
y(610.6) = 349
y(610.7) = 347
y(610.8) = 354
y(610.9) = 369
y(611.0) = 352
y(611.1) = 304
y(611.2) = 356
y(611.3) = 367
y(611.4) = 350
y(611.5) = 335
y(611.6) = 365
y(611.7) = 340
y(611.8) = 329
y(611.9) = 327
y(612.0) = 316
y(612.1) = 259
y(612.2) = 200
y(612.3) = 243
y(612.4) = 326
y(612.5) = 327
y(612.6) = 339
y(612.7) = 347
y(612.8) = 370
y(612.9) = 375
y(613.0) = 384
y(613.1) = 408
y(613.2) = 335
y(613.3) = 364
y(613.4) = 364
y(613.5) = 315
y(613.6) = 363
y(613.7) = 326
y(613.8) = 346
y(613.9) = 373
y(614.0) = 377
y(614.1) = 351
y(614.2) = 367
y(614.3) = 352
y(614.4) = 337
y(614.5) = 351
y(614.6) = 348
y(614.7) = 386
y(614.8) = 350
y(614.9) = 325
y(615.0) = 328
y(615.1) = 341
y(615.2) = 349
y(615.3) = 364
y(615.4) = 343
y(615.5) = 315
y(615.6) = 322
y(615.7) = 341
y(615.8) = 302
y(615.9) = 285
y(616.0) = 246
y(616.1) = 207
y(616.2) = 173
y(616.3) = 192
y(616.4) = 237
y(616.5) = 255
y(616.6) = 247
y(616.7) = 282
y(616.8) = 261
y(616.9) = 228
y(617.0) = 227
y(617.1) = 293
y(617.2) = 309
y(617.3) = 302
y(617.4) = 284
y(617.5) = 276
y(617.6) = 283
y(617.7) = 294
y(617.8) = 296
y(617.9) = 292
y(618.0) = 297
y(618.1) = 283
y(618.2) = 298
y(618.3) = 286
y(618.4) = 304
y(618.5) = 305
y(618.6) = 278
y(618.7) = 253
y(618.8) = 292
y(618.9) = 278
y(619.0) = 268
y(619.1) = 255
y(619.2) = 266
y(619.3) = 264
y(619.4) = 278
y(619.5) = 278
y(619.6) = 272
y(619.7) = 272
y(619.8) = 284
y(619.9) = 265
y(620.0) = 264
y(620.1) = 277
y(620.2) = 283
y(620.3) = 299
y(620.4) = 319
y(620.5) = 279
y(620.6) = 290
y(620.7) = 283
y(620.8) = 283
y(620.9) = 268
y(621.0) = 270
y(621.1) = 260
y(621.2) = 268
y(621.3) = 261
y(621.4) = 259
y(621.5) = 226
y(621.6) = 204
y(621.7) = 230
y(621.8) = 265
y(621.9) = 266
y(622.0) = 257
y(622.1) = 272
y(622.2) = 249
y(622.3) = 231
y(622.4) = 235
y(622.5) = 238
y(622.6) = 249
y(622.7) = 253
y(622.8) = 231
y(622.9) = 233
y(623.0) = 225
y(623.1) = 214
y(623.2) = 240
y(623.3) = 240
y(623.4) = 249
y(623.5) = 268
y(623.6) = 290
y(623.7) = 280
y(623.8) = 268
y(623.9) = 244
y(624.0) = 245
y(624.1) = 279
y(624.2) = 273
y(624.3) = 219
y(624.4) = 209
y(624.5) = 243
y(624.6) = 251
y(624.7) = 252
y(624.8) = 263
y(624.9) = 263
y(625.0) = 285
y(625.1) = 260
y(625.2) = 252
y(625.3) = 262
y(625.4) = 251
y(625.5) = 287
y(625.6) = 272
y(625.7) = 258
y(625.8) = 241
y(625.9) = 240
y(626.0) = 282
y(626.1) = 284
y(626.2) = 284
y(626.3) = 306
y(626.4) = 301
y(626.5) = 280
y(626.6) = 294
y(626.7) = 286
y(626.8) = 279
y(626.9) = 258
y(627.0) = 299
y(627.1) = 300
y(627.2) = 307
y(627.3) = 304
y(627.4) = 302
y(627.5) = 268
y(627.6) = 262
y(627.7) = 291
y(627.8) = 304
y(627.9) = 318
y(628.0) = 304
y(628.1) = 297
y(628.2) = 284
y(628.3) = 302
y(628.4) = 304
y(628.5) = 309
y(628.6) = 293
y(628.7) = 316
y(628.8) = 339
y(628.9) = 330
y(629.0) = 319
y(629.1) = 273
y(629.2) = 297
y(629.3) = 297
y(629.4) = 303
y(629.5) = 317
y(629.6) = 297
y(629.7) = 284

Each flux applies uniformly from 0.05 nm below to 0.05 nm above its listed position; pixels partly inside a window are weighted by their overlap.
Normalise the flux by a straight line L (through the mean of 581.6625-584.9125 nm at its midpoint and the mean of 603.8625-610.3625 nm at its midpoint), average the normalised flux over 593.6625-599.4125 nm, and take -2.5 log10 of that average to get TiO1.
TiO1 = 0.13 mag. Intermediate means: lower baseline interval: 313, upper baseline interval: 341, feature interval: 291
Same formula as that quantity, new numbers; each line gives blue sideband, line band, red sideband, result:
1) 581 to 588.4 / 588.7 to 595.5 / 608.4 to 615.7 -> 0.25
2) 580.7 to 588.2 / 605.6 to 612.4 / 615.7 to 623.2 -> -0.22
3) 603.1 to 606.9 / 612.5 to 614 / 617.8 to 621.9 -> -0.18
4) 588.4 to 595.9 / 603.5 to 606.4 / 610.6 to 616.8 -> -0.16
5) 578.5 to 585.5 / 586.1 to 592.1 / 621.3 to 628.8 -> 0.34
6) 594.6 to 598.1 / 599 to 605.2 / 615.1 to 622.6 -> -0.16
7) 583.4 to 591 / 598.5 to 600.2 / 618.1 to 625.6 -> -0.24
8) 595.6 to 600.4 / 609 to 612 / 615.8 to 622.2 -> -0.20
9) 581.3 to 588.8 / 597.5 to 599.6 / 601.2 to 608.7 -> 0.06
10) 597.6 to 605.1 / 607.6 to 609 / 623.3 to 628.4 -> -0.12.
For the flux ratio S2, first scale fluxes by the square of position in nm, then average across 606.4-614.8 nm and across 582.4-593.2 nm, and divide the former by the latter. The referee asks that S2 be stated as 1.4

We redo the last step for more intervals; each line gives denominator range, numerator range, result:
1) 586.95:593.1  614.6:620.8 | 1.39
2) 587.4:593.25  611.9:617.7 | 1.53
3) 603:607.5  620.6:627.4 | 0.82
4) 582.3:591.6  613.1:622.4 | 1.26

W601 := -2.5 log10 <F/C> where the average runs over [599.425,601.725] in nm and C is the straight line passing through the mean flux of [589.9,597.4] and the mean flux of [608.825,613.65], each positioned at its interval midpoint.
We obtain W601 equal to -0.07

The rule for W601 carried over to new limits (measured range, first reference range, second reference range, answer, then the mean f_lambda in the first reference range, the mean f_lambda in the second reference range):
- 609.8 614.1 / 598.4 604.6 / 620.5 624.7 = -0.16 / 323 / 252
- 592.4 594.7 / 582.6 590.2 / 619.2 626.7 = -0.14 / 255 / 262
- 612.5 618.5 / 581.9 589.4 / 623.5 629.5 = -0.13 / 271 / 281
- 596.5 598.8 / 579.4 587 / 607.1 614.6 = 0.10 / 310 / 342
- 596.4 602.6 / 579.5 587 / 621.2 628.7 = -0.06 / 310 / 266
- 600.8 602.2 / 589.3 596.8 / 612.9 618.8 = -0.14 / 260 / 309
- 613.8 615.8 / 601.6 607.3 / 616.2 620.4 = -0.20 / 336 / 274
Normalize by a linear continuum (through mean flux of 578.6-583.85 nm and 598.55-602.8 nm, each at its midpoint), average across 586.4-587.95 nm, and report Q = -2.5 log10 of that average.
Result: 0.158 mag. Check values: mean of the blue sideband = 320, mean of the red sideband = 317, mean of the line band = 276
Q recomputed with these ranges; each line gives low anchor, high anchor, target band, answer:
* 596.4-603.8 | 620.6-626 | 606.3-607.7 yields -0.172 mag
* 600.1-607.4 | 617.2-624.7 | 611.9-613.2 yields -0.094 mag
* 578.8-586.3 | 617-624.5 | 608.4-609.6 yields -0.241 mag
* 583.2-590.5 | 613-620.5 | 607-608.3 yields -0.227 mag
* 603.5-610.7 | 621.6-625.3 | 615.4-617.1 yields 0.113 mag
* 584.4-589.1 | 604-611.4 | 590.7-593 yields 0.035 mag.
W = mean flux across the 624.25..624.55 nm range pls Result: 224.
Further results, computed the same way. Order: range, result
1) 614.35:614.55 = 344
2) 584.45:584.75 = 322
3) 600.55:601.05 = 314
